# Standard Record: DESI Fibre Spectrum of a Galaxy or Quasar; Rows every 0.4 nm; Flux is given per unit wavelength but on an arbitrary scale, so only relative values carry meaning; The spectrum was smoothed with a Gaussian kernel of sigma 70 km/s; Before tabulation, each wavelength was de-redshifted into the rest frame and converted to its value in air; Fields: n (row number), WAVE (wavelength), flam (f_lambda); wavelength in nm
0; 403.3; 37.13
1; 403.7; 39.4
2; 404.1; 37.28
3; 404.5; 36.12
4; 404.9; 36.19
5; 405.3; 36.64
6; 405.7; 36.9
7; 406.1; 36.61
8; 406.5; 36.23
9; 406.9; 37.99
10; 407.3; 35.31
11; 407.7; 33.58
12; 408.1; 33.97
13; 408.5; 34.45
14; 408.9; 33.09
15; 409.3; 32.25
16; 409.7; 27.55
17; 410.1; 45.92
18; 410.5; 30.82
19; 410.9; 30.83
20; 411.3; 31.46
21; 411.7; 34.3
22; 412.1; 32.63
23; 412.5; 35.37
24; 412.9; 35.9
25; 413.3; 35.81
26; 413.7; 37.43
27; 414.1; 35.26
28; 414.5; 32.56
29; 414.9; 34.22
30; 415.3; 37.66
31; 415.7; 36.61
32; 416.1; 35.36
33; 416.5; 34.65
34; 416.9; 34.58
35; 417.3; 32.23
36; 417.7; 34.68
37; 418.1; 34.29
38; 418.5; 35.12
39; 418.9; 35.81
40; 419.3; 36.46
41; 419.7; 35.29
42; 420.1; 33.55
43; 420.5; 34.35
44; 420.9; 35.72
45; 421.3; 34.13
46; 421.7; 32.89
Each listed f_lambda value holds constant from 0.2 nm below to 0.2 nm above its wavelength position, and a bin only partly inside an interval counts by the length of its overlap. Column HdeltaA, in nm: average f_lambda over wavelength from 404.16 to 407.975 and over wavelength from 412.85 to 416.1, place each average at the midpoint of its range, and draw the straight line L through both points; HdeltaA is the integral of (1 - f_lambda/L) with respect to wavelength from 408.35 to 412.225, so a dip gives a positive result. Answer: 0.28 nm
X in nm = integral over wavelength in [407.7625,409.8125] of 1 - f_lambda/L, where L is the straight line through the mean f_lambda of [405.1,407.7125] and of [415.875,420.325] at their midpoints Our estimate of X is 0.20 nm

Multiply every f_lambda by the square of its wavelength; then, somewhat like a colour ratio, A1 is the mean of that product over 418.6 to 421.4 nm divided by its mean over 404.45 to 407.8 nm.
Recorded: 1.0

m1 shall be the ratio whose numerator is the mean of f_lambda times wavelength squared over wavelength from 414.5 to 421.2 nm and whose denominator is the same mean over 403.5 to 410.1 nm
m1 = 1.04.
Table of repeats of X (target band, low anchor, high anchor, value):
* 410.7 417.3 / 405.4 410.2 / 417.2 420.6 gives 0.06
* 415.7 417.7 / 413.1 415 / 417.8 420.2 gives 0.04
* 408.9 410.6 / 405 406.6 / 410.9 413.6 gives 0.04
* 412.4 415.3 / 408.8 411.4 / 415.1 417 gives -0.04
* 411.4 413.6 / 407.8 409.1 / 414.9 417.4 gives -0.01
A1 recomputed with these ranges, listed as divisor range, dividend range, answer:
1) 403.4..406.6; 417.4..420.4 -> 1.01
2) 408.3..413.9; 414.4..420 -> 1.06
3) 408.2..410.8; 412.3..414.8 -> 1.06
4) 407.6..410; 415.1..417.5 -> 1.11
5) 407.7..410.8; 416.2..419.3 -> 1.07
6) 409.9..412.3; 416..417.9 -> 1.03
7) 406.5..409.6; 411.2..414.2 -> 1.04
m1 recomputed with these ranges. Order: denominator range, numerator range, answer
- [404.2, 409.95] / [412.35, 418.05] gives 1.05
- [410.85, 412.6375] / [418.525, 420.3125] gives 1.11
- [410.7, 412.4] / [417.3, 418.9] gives 1.10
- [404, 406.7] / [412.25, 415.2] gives 1.01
